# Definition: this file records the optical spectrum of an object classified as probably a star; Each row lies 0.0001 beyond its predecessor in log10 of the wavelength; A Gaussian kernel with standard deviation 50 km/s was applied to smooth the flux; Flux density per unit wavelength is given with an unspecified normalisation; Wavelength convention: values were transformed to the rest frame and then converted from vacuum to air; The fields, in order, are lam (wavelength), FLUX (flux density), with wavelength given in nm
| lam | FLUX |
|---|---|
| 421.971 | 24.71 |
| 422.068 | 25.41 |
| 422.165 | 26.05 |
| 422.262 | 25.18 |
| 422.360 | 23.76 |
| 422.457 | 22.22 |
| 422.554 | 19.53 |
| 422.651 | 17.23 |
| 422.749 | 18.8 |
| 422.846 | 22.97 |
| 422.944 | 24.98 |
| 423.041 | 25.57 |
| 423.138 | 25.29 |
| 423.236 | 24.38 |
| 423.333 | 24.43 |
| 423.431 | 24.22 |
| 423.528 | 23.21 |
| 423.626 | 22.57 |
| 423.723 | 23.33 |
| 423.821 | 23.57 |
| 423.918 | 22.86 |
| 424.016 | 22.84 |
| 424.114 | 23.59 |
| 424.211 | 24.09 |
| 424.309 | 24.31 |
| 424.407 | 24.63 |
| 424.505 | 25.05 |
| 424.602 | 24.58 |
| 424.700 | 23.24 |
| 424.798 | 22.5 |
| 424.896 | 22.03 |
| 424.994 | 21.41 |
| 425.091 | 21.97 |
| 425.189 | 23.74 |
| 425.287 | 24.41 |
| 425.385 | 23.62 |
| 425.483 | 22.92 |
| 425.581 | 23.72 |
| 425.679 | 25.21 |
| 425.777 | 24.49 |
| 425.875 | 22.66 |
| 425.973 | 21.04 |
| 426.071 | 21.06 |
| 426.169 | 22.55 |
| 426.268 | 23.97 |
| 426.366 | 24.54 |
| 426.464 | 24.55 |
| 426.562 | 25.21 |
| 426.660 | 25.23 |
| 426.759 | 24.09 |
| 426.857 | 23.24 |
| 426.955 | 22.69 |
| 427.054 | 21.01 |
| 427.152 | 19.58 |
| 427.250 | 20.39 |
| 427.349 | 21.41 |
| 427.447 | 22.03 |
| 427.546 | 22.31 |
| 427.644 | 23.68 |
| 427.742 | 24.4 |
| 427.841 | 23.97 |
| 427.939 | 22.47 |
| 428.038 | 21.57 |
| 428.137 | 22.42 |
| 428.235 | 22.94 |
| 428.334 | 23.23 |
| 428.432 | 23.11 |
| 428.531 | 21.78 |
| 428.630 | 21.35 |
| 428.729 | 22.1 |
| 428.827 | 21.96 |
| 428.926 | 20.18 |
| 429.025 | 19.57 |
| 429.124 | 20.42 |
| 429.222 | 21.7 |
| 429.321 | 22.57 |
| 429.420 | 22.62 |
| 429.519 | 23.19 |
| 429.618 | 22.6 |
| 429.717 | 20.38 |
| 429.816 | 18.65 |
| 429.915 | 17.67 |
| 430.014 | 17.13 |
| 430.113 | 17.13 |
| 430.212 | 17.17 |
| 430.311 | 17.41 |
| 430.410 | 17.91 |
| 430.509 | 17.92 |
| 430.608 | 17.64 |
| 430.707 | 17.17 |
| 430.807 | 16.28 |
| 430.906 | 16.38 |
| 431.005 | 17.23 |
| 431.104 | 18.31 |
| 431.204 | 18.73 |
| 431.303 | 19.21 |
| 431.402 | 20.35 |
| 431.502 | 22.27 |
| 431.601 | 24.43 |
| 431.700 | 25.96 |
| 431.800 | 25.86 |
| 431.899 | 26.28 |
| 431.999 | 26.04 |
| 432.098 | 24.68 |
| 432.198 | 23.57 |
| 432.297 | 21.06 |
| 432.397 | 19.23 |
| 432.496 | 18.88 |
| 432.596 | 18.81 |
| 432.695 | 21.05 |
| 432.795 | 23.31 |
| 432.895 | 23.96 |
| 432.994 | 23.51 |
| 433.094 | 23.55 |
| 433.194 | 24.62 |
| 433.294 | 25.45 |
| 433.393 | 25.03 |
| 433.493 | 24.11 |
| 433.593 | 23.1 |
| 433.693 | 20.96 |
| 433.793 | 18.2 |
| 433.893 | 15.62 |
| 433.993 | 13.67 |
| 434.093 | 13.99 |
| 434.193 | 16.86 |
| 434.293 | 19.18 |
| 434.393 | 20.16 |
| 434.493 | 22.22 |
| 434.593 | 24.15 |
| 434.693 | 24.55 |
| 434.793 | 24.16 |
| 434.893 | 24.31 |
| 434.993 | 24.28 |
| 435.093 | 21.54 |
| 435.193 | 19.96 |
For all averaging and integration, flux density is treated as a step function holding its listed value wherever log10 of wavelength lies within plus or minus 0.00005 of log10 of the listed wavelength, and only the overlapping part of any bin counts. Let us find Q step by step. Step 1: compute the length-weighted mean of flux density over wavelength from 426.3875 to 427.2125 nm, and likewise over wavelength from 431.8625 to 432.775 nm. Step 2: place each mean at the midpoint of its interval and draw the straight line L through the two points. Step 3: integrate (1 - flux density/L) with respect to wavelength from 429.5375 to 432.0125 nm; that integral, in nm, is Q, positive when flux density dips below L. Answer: 0.29 nm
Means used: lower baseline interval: 23.2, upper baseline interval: 22.2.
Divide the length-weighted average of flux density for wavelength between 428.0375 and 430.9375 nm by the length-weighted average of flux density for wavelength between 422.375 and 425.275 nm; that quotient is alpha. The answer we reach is 0.87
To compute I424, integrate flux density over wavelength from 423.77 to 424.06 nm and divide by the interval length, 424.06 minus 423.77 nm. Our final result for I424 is 23.1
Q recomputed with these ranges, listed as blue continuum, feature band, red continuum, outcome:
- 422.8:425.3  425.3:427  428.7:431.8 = -0.09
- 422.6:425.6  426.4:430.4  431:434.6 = 0.14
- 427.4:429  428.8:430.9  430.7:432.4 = 0.25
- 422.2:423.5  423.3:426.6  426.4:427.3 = -0.07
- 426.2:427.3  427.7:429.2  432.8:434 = 0.05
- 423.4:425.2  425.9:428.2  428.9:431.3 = -0.16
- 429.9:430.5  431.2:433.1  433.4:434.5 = -0.45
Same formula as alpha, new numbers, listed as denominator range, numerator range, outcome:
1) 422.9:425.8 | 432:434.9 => 0.90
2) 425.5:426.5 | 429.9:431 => 0.74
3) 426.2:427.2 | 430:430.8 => 0.74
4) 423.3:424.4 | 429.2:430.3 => 0.85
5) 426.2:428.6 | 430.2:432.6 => 0.89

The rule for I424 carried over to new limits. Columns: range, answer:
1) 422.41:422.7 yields 19.7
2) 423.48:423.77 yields 23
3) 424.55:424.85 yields 23.5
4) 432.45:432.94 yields 21.2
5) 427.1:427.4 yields 20.5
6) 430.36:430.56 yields 17.9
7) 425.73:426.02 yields 22.7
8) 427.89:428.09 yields 22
